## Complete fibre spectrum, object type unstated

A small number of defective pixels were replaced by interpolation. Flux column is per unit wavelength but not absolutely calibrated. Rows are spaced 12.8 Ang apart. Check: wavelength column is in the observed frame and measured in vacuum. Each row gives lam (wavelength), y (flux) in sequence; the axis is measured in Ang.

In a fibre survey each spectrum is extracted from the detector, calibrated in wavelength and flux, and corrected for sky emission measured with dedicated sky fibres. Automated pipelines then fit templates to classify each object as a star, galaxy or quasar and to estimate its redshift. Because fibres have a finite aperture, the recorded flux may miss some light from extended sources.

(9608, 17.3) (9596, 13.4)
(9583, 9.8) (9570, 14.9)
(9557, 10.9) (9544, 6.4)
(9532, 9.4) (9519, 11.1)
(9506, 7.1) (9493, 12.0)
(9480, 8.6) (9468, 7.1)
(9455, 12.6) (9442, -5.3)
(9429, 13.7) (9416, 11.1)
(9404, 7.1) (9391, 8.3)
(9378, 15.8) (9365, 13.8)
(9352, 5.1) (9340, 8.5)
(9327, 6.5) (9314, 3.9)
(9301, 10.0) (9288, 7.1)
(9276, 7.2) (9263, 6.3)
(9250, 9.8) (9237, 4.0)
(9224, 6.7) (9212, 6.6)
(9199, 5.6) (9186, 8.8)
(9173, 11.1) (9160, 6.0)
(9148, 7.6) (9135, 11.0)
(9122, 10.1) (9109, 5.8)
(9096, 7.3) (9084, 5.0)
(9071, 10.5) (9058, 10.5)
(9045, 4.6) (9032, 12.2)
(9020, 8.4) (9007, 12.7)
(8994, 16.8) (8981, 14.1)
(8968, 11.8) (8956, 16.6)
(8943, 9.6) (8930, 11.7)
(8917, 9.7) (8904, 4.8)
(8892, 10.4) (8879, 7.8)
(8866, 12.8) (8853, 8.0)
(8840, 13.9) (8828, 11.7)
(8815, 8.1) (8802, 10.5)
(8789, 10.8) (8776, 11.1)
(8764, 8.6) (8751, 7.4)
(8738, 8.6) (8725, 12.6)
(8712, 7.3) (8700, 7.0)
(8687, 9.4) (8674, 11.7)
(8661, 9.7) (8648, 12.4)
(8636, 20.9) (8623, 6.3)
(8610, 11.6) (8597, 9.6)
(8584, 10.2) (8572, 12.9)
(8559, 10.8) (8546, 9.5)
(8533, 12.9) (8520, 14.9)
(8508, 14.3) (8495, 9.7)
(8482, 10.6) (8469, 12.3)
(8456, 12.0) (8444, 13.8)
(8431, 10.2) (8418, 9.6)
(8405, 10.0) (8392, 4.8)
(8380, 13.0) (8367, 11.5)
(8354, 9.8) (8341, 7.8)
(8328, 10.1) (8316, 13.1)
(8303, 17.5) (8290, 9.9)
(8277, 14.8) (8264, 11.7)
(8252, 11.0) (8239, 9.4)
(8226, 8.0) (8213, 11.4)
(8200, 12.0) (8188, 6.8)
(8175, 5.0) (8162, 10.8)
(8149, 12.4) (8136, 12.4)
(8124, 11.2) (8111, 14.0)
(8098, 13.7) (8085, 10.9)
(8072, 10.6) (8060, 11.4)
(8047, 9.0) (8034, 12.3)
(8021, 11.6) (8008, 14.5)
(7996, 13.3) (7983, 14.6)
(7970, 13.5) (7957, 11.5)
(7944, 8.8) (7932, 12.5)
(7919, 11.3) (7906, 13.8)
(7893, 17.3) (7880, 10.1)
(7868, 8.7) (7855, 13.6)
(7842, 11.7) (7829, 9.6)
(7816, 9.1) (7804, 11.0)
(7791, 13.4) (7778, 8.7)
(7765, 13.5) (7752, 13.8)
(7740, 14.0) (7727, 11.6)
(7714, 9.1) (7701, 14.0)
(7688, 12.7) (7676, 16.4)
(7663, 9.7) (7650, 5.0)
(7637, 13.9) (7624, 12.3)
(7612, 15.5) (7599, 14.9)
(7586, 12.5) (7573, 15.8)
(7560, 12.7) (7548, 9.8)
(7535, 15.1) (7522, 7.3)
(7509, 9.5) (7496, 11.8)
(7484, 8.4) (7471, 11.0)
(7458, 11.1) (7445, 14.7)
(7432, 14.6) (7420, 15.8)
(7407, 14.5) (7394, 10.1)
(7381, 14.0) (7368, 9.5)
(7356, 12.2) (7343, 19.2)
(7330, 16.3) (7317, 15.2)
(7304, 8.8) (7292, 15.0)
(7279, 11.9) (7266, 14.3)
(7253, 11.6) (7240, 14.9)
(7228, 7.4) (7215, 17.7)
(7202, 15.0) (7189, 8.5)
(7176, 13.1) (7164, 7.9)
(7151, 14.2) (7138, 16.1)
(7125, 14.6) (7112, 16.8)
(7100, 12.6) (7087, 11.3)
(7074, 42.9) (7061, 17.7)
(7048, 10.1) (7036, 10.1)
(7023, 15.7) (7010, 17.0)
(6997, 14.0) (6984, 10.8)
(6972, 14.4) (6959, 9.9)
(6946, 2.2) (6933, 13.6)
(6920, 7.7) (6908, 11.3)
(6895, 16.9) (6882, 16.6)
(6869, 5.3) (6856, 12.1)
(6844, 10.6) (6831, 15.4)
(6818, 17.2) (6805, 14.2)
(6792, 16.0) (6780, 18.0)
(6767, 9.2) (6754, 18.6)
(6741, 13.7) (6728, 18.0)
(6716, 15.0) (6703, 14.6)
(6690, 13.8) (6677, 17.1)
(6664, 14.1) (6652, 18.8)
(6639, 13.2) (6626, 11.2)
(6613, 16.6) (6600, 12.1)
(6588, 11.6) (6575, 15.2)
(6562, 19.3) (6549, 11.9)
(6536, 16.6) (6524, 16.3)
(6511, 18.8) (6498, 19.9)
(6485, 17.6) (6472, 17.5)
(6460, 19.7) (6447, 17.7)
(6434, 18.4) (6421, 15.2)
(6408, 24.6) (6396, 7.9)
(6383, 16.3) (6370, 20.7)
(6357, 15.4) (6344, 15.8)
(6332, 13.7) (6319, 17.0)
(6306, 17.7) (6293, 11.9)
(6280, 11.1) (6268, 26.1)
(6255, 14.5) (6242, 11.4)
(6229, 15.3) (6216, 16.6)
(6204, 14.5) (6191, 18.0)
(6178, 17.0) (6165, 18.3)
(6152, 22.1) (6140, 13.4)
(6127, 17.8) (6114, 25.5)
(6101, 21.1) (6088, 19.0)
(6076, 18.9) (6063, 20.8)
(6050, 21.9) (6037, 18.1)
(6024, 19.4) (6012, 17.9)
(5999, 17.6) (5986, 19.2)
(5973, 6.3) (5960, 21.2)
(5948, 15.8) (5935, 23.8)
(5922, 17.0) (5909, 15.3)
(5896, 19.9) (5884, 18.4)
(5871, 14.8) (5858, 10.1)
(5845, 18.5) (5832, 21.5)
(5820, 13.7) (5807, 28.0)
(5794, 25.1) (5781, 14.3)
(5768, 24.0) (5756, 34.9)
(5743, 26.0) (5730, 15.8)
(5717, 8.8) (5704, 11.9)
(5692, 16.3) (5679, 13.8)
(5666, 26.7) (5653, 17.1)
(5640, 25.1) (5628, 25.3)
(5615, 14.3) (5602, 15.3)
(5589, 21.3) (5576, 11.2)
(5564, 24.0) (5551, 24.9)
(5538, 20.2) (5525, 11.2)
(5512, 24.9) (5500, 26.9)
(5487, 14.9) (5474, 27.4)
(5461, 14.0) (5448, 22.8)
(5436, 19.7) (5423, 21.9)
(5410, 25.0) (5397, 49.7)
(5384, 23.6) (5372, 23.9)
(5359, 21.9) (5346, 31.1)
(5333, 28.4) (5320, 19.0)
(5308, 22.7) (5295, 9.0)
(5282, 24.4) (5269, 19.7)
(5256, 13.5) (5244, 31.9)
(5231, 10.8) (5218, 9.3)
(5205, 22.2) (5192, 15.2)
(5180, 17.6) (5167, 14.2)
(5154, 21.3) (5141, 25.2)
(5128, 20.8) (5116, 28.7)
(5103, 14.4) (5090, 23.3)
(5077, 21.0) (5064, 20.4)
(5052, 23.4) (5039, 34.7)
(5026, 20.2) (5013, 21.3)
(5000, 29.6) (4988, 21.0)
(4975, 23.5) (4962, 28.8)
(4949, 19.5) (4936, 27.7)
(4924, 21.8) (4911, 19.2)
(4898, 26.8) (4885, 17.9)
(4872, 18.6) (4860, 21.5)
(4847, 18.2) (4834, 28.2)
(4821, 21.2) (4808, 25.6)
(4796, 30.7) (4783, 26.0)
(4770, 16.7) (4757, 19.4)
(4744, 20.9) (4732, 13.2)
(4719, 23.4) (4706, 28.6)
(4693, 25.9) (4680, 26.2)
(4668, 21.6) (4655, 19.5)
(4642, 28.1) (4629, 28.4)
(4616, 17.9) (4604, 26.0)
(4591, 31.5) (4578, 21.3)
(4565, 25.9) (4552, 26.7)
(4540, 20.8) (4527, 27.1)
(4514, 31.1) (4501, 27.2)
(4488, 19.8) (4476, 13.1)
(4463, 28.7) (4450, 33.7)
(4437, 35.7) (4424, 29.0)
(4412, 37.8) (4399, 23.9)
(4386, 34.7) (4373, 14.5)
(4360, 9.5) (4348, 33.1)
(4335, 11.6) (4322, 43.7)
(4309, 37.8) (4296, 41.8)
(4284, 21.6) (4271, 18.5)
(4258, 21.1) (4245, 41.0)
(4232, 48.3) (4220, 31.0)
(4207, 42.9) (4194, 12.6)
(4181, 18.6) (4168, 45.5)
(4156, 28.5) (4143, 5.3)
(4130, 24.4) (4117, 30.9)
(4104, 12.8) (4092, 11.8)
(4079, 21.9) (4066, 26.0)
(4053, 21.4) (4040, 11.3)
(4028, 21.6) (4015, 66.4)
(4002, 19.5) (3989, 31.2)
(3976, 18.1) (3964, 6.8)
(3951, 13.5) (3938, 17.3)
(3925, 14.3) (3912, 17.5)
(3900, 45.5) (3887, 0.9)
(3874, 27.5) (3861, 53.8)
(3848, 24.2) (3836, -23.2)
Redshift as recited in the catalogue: 0.078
